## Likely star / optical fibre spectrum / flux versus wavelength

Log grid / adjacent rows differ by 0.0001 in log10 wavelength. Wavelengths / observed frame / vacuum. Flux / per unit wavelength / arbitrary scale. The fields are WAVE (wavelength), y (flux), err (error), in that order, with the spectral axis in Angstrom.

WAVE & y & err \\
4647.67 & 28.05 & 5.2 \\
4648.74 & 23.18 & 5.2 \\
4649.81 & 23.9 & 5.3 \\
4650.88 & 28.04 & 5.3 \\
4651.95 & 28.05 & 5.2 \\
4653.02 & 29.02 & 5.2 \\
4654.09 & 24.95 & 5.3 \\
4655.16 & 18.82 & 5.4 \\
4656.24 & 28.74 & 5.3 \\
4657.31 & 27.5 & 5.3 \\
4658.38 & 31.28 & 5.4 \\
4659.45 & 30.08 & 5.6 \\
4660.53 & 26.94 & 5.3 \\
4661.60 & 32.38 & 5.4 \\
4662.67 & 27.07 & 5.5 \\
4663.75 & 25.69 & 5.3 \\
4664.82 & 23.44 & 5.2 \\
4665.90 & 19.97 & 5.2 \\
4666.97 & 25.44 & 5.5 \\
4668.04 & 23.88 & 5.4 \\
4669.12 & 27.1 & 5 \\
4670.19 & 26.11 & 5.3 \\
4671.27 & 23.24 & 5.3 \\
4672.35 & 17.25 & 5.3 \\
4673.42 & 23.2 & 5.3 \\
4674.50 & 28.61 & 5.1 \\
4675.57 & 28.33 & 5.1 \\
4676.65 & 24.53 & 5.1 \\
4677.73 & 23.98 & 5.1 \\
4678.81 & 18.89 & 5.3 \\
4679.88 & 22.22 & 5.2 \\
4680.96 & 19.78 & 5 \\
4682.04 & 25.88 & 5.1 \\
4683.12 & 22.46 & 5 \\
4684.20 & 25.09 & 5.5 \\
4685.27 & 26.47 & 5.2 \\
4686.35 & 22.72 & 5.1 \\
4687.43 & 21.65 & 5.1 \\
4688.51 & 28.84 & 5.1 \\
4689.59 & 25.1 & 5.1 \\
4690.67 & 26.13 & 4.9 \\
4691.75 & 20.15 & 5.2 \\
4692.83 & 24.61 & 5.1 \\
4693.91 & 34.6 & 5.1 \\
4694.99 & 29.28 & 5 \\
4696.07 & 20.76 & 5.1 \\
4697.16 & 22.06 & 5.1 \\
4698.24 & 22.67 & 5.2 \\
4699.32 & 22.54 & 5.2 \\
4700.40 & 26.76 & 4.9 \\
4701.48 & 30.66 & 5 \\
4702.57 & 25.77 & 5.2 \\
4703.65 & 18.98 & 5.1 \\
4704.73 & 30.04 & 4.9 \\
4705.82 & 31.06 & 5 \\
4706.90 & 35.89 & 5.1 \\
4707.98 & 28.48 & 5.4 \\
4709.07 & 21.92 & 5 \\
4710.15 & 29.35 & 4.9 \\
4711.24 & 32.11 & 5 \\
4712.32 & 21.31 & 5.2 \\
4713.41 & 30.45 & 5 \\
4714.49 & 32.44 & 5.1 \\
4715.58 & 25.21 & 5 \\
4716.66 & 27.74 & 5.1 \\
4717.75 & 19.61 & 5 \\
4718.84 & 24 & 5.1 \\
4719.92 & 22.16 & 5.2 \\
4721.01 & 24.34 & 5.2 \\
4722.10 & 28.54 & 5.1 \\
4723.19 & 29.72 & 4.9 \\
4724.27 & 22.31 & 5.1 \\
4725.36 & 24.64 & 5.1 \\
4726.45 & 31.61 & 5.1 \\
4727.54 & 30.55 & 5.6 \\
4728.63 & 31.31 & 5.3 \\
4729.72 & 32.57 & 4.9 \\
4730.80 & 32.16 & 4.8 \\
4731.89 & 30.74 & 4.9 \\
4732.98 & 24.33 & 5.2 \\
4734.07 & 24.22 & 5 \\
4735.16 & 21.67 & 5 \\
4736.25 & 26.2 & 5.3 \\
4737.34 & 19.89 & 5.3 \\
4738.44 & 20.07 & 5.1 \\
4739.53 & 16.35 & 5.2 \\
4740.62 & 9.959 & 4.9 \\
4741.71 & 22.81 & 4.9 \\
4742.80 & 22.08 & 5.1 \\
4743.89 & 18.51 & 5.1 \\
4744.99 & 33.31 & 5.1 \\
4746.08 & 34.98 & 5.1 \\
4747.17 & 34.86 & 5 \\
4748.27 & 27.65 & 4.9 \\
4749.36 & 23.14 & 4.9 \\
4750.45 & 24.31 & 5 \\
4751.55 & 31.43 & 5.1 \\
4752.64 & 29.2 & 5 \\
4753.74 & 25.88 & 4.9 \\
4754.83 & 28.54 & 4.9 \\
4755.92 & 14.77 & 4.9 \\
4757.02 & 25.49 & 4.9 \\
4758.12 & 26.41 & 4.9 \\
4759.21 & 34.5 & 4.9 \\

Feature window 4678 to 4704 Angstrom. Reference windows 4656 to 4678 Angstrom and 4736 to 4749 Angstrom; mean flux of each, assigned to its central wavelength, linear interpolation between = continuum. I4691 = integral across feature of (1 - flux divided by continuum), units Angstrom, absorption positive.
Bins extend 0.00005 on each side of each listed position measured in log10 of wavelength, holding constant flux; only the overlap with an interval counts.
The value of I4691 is 0.90 Angstrom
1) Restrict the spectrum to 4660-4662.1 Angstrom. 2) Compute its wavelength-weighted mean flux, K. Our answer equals 29.7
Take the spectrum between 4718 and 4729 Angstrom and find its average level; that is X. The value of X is 26.6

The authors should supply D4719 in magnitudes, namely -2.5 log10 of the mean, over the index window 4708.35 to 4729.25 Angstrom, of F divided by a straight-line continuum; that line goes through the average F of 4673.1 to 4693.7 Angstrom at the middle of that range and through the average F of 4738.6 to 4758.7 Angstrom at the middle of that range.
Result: -0.09 mag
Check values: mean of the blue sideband 24.3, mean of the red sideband 24.9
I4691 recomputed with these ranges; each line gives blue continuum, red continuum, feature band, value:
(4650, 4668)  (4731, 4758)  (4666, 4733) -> -0.7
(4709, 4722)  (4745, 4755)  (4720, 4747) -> 2.0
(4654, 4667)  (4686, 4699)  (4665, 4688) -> 1.8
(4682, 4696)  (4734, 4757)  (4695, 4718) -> -1.4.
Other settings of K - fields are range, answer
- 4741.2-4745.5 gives 24.1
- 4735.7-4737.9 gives 23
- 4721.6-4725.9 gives 26.3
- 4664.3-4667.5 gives 22.9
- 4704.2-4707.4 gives 32.3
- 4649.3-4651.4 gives 26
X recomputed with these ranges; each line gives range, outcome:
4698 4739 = 26.7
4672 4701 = 24.3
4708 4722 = 26.1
